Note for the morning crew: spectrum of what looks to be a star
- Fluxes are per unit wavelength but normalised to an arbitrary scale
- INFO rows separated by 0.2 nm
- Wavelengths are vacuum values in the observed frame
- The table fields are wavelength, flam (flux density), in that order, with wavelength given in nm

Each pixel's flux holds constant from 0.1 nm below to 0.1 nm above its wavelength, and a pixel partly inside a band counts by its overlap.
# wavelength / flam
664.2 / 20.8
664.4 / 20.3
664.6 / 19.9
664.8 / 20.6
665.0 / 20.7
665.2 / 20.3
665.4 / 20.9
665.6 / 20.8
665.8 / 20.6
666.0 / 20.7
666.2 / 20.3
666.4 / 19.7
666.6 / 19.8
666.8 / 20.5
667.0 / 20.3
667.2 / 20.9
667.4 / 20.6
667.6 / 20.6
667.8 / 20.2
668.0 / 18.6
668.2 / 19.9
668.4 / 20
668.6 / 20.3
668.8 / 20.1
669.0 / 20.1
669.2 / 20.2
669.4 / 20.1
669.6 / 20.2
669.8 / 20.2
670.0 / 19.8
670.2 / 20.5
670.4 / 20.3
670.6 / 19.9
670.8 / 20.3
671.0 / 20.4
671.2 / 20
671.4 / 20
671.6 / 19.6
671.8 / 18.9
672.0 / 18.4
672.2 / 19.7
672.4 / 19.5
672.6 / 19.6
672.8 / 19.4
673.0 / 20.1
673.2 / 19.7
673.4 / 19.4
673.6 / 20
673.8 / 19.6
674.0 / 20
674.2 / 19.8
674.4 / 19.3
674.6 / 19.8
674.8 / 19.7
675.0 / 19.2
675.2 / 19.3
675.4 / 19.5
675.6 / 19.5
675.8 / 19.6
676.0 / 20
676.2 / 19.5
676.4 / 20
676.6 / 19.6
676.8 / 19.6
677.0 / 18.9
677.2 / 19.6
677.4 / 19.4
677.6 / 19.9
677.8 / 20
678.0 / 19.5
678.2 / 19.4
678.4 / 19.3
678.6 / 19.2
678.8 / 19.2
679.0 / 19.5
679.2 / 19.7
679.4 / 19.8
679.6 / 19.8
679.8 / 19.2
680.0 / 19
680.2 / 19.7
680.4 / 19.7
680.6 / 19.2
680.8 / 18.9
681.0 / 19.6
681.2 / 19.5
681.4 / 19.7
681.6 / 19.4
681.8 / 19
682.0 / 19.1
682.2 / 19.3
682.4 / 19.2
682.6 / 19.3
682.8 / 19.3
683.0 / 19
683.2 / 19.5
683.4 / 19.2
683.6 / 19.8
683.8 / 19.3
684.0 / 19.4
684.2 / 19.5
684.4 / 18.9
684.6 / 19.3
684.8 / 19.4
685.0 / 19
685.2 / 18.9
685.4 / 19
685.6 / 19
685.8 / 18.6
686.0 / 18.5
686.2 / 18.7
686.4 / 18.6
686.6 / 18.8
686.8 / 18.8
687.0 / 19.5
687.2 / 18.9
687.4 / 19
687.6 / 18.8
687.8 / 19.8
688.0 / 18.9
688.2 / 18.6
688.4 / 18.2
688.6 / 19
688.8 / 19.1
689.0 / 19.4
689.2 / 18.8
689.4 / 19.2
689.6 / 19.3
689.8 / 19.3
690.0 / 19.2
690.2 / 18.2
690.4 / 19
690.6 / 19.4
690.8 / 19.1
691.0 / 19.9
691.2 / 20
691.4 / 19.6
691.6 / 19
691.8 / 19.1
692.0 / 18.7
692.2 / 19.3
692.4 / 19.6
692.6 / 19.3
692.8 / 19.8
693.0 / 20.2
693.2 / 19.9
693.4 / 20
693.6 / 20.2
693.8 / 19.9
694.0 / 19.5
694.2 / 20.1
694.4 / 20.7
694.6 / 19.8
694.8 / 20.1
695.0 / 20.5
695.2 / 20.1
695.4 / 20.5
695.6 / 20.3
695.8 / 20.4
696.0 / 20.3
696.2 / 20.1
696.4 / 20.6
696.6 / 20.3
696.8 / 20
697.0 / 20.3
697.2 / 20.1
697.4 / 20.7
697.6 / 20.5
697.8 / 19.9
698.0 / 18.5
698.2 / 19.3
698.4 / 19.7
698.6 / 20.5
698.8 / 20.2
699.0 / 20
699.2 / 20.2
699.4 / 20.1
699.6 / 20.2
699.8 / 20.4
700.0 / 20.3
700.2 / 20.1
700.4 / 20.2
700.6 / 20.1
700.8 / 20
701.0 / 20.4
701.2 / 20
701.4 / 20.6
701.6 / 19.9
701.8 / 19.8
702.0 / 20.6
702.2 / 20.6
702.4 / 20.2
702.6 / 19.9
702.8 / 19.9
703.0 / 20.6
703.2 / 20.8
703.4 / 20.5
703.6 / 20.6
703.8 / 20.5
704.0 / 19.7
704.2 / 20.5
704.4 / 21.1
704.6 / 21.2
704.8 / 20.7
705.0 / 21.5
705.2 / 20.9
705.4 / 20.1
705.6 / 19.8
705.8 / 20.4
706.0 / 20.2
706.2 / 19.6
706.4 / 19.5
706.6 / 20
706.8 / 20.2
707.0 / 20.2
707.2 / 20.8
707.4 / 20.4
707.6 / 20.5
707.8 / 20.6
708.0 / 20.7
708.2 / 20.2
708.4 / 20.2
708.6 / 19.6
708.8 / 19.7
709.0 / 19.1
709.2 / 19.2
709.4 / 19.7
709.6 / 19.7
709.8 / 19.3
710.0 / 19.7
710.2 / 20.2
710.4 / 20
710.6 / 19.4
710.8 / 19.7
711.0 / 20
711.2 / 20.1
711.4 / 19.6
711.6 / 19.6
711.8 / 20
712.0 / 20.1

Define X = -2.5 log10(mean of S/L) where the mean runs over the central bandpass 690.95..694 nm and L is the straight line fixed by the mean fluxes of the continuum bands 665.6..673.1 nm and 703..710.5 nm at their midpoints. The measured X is 0.028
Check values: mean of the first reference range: 20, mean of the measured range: 19.6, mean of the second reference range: 20.2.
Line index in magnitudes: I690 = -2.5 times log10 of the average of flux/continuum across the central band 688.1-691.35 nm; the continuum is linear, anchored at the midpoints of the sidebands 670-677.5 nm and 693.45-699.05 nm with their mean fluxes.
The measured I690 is 0.048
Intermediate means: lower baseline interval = 19.7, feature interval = 19.1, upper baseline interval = 20.1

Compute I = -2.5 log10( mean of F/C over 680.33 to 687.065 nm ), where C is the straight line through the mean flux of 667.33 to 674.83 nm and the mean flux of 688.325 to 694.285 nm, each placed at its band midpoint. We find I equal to 0.02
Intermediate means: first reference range 19.9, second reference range 19.4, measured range 19.2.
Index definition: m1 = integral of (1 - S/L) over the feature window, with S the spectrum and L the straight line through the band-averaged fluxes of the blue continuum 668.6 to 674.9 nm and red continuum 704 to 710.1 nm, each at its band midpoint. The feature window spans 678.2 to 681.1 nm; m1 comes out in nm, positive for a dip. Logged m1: 0.07 nm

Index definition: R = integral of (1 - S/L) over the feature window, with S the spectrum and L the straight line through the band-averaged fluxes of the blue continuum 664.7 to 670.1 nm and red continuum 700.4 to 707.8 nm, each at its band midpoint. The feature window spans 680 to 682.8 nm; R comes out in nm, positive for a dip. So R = 0.131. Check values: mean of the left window 20.3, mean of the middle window 19.3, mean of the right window 20.3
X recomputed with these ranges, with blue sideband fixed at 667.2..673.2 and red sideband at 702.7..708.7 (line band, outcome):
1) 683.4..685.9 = 0.05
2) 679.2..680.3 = 0.03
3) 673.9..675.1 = 0.02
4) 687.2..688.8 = 0.07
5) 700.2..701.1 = 0.01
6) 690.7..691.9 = 0.04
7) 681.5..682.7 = 0.05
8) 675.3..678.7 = 0.02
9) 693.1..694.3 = 0.02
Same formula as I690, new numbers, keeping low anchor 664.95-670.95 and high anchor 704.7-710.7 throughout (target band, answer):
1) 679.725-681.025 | 0.048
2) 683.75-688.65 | 0.066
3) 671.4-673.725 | 0.039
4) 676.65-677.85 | 0.036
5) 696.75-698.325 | 0.011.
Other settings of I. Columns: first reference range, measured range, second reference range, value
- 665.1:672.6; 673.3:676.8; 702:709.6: 0.03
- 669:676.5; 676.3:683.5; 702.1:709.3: 0.02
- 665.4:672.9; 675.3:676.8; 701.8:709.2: 0.02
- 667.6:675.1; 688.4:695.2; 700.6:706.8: 0.03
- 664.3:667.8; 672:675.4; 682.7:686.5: 0.02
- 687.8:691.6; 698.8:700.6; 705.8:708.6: -0.02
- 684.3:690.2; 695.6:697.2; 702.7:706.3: -0.03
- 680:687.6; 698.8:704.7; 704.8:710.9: -0.03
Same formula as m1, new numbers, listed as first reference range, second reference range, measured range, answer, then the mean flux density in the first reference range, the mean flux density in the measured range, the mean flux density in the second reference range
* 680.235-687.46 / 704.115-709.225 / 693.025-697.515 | -0.11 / 19.2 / 20.2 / 20.3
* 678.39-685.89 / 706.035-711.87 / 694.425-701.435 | -0.17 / 19.3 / 20.2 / 19.9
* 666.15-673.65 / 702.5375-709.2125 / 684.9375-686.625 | 0.11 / 19.9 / 18.8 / 20.3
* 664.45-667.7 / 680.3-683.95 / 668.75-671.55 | 0.00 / 20.4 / 20.1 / 19.3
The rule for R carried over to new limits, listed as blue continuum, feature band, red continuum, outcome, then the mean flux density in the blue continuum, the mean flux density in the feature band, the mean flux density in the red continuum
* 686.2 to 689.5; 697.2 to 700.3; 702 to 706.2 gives -0.01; 19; 20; 20.5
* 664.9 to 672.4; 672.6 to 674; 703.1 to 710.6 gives 0.03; 20.1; 19.7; 20.2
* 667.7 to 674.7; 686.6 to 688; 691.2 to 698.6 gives 0.06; 19.8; 19.1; 19.9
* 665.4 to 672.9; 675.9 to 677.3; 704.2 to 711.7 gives 0.03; 20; 19.6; 20.1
